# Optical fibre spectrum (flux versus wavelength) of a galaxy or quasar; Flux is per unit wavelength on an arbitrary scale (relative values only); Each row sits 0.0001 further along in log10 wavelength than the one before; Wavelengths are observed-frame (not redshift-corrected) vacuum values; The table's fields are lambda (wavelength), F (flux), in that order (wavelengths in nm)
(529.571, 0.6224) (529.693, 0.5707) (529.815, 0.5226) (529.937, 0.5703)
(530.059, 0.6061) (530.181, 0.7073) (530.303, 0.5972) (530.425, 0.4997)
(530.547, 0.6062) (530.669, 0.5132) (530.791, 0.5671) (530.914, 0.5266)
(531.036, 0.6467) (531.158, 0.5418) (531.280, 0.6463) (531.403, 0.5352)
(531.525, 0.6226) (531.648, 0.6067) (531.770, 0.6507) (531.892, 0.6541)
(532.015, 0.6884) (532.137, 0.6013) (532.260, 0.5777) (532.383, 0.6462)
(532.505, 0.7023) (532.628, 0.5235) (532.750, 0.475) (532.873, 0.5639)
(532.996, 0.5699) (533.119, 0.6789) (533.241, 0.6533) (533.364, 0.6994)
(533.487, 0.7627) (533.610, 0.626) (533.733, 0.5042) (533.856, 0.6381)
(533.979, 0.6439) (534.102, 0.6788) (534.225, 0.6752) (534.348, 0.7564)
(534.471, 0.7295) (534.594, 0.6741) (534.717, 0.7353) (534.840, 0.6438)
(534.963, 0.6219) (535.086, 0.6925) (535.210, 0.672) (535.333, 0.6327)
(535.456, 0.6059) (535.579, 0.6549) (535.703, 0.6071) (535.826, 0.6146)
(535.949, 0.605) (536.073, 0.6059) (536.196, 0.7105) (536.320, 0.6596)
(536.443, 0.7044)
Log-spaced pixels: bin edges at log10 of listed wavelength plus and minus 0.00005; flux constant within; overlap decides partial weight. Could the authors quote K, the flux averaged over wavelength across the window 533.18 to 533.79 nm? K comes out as 0.65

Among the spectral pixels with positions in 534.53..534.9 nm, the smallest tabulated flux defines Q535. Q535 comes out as 0.6438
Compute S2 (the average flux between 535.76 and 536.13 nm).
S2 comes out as 0.609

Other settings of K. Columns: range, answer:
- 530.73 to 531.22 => 0.571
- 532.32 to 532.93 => 0.582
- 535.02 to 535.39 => 0.665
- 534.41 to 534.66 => 0.703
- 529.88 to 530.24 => 0.628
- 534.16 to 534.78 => 0.714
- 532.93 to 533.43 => 0.65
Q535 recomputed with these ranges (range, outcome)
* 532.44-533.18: 0.475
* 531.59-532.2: 0.6013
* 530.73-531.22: 0.5266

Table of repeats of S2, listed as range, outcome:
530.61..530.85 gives 0.541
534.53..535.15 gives 0.674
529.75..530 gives 0.547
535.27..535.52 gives 0.622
